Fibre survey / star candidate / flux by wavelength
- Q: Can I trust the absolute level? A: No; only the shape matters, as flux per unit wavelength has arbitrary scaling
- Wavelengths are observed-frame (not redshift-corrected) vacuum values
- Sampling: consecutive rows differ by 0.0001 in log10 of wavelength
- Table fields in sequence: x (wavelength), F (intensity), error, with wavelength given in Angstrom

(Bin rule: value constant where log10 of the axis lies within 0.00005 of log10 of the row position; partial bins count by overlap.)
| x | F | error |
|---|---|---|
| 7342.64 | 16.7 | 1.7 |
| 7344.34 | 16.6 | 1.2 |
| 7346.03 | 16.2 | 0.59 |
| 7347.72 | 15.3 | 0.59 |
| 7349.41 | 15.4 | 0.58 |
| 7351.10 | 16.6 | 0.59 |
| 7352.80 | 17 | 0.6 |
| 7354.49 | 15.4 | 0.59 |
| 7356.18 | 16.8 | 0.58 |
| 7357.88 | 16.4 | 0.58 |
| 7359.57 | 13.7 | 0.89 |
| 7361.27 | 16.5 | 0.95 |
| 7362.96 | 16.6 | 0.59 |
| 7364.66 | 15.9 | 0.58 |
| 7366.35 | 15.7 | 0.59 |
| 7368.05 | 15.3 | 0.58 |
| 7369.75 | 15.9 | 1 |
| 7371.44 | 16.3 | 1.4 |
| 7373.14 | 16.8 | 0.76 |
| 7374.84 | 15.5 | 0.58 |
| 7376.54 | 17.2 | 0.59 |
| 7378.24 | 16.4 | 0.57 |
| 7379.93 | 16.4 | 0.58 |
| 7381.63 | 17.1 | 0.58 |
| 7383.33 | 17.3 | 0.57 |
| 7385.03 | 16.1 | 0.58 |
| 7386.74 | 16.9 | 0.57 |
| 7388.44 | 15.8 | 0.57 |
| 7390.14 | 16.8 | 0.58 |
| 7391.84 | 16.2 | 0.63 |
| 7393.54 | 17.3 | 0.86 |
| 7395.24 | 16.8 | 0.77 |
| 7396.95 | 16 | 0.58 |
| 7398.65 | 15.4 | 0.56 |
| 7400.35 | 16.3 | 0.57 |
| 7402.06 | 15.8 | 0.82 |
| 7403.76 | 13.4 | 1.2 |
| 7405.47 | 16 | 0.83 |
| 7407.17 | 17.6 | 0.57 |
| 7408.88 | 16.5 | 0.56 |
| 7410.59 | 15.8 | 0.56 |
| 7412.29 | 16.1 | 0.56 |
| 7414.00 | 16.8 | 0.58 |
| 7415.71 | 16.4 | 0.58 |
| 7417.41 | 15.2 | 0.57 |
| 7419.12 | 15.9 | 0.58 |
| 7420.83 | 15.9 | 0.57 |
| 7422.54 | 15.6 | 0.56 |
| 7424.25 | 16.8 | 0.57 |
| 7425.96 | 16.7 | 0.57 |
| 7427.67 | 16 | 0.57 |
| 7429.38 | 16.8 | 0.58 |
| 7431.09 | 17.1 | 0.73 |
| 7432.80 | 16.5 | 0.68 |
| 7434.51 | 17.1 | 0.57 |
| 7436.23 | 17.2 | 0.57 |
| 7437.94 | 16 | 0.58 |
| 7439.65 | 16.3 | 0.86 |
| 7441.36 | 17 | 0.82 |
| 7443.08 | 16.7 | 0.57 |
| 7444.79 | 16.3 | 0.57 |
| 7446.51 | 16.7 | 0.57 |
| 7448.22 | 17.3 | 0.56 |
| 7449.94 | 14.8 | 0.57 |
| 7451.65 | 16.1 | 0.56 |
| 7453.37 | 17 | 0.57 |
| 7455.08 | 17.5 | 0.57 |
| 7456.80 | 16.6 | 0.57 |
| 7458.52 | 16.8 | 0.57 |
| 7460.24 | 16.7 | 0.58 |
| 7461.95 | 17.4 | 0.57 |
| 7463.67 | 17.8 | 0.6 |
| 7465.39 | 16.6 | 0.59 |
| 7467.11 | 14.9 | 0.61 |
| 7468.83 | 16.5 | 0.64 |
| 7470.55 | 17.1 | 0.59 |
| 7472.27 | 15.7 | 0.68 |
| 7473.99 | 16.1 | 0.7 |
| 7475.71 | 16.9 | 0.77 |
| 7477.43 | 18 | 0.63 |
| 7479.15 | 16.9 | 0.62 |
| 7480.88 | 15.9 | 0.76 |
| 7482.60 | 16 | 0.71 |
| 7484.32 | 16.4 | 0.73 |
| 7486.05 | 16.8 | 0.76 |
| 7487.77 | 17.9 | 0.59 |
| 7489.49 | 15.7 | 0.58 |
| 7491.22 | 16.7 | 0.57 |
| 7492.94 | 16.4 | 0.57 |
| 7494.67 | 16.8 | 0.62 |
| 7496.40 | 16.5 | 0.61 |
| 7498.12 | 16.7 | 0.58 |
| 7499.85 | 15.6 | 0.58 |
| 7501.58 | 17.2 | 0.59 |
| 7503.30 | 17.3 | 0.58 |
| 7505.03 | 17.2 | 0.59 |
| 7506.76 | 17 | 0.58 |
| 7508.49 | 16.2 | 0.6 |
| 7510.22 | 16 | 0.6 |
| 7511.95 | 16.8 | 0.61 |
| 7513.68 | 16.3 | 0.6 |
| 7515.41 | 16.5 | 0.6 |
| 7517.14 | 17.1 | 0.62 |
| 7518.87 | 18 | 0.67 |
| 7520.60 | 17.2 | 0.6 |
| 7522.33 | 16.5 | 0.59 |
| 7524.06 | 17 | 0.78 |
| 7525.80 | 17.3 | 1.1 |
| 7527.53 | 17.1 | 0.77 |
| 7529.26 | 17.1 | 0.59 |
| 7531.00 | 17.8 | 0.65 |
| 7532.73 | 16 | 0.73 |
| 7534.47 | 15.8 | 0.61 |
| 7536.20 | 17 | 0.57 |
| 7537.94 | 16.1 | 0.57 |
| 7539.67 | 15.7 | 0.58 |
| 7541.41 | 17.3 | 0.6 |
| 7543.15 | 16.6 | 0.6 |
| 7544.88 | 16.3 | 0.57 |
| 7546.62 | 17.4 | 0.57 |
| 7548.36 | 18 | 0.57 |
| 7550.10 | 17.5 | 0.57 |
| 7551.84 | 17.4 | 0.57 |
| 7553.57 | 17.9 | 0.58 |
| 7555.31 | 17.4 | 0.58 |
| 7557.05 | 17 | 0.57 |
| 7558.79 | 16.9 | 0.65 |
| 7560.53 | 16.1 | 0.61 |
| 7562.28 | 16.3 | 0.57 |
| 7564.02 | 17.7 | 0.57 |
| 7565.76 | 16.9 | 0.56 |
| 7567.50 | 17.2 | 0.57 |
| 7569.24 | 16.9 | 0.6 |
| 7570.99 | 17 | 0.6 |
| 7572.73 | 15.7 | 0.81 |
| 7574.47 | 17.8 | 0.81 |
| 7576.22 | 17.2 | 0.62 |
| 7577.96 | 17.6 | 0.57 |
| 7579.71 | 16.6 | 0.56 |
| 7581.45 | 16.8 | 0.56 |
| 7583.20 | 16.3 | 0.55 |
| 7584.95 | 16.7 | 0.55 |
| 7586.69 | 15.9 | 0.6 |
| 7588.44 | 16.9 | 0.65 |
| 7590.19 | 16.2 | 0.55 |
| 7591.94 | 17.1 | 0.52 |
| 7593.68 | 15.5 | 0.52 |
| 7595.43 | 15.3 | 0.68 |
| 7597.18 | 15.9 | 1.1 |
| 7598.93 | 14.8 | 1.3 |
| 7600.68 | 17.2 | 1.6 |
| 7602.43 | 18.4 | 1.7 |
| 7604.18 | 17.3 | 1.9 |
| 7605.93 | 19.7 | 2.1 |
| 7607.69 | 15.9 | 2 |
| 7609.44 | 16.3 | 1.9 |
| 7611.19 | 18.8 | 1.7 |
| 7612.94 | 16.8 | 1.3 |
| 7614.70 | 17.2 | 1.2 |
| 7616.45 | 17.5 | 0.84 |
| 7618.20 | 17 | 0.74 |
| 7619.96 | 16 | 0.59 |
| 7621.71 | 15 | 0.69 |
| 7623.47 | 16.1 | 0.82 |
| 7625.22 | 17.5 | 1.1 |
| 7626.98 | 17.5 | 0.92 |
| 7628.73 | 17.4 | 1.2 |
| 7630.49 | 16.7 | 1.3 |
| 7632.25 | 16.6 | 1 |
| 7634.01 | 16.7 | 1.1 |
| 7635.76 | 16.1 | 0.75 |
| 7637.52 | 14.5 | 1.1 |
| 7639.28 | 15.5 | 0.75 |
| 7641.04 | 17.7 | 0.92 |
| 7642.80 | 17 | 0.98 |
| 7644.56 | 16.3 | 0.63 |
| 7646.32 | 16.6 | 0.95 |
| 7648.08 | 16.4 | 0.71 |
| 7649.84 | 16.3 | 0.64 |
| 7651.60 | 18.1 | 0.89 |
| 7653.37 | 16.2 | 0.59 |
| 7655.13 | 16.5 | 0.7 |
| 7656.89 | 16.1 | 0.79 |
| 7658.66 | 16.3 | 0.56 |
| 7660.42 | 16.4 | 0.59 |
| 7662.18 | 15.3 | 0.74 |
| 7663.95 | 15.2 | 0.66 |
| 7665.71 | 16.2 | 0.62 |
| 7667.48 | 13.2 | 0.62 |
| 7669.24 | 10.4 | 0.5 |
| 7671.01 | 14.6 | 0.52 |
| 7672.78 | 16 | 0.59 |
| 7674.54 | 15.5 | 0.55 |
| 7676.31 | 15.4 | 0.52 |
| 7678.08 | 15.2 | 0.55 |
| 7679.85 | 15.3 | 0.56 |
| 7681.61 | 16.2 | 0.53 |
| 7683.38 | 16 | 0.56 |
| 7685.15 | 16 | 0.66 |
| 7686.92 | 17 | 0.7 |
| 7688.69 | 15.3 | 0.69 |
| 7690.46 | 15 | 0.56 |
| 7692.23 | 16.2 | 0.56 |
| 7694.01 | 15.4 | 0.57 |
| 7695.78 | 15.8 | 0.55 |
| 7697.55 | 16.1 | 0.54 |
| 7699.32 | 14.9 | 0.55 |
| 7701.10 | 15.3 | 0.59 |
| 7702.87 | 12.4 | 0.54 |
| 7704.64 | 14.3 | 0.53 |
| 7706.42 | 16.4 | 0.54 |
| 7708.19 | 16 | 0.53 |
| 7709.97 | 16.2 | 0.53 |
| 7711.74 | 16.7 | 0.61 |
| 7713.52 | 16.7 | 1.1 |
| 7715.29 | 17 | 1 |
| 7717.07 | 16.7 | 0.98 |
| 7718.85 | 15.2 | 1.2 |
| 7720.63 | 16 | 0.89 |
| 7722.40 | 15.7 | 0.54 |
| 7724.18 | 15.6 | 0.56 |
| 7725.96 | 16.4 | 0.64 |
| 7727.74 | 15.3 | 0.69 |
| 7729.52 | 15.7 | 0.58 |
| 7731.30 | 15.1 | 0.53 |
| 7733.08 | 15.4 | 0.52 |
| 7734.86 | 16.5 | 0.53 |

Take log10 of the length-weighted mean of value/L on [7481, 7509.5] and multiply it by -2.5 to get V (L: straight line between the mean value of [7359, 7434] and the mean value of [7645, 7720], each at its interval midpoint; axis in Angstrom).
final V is -0.04 mag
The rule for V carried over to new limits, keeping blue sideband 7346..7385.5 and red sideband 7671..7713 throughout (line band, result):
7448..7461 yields -0.037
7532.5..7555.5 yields -0.070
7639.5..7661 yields -0.065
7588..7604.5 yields -0.045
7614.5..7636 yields -0.069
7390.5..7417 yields -0.004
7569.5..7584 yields -0.072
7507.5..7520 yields -0.054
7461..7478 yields -0.047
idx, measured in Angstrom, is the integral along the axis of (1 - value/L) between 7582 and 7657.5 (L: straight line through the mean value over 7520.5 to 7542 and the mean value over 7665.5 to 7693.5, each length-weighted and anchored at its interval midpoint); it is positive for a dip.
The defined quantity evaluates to -4.0 Angstrom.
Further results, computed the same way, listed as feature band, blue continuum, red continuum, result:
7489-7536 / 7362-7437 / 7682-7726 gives -1.9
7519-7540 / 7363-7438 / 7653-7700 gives -1.2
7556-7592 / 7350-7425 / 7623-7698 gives -1.7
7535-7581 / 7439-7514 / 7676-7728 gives -1.9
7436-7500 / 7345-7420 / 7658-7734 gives -2.4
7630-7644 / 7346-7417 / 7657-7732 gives -0.6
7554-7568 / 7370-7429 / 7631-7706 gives -0.9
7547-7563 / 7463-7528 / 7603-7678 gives -0.6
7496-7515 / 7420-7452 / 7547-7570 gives 0.3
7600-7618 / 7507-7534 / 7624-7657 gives -0.9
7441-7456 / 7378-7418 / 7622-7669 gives -0.3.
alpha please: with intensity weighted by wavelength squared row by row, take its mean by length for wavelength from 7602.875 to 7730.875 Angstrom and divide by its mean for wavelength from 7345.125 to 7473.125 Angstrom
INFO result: 1.1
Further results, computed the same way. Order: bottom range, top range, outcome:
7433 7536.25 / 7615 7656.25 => 1.03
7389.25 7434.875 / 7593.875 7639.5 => 1.08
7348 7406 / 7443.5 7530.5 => 1.07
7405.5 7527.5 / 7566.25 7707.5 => 1.02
